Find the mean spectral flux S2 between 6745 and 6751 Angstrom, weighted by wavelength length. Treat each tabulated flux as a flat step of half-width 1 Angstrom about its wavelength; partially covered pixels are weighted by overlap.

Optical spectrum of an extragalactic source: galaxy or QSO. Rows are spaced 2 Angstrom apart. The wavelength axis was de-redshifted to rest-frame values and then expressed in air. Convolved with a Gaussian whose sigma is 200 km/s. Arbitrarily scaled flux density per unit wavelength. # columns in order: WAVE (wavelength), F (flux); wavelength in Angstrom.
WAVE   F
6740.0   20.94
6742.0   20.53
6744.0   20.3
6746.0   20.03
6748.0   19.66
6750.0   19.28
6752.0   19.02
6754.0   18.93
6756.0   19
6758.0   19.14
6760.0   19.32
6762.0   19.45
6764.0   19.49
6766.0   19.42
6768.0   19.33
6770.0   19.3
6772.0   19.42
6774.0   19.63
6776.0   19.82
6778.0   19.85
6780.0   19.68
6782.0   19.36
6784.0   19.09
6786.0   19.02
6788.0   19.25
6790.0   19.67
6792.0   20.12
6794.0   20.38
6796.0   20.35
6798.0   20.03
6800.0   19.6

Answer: 19.7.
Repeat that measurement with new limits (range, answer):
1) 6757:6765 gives 19.3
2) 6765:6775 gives 19.4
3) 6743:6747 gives 20.2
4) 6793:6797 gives 20.4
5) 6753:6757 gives 19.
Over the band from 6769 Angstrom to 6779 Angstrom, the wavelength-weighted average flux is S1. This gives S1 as 19.6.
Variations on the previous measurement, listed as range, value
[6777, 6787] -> 19.4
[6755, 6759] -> 19.1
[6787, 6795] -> 19.9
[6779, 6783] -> 19.5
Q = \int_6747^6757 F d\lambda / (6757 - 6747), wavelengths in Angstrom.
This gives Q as 19.2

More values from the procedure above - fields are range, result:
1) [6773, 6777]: 19.7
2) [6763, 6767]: 19.5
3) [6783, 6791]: 19.3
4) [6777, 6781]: 19.8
